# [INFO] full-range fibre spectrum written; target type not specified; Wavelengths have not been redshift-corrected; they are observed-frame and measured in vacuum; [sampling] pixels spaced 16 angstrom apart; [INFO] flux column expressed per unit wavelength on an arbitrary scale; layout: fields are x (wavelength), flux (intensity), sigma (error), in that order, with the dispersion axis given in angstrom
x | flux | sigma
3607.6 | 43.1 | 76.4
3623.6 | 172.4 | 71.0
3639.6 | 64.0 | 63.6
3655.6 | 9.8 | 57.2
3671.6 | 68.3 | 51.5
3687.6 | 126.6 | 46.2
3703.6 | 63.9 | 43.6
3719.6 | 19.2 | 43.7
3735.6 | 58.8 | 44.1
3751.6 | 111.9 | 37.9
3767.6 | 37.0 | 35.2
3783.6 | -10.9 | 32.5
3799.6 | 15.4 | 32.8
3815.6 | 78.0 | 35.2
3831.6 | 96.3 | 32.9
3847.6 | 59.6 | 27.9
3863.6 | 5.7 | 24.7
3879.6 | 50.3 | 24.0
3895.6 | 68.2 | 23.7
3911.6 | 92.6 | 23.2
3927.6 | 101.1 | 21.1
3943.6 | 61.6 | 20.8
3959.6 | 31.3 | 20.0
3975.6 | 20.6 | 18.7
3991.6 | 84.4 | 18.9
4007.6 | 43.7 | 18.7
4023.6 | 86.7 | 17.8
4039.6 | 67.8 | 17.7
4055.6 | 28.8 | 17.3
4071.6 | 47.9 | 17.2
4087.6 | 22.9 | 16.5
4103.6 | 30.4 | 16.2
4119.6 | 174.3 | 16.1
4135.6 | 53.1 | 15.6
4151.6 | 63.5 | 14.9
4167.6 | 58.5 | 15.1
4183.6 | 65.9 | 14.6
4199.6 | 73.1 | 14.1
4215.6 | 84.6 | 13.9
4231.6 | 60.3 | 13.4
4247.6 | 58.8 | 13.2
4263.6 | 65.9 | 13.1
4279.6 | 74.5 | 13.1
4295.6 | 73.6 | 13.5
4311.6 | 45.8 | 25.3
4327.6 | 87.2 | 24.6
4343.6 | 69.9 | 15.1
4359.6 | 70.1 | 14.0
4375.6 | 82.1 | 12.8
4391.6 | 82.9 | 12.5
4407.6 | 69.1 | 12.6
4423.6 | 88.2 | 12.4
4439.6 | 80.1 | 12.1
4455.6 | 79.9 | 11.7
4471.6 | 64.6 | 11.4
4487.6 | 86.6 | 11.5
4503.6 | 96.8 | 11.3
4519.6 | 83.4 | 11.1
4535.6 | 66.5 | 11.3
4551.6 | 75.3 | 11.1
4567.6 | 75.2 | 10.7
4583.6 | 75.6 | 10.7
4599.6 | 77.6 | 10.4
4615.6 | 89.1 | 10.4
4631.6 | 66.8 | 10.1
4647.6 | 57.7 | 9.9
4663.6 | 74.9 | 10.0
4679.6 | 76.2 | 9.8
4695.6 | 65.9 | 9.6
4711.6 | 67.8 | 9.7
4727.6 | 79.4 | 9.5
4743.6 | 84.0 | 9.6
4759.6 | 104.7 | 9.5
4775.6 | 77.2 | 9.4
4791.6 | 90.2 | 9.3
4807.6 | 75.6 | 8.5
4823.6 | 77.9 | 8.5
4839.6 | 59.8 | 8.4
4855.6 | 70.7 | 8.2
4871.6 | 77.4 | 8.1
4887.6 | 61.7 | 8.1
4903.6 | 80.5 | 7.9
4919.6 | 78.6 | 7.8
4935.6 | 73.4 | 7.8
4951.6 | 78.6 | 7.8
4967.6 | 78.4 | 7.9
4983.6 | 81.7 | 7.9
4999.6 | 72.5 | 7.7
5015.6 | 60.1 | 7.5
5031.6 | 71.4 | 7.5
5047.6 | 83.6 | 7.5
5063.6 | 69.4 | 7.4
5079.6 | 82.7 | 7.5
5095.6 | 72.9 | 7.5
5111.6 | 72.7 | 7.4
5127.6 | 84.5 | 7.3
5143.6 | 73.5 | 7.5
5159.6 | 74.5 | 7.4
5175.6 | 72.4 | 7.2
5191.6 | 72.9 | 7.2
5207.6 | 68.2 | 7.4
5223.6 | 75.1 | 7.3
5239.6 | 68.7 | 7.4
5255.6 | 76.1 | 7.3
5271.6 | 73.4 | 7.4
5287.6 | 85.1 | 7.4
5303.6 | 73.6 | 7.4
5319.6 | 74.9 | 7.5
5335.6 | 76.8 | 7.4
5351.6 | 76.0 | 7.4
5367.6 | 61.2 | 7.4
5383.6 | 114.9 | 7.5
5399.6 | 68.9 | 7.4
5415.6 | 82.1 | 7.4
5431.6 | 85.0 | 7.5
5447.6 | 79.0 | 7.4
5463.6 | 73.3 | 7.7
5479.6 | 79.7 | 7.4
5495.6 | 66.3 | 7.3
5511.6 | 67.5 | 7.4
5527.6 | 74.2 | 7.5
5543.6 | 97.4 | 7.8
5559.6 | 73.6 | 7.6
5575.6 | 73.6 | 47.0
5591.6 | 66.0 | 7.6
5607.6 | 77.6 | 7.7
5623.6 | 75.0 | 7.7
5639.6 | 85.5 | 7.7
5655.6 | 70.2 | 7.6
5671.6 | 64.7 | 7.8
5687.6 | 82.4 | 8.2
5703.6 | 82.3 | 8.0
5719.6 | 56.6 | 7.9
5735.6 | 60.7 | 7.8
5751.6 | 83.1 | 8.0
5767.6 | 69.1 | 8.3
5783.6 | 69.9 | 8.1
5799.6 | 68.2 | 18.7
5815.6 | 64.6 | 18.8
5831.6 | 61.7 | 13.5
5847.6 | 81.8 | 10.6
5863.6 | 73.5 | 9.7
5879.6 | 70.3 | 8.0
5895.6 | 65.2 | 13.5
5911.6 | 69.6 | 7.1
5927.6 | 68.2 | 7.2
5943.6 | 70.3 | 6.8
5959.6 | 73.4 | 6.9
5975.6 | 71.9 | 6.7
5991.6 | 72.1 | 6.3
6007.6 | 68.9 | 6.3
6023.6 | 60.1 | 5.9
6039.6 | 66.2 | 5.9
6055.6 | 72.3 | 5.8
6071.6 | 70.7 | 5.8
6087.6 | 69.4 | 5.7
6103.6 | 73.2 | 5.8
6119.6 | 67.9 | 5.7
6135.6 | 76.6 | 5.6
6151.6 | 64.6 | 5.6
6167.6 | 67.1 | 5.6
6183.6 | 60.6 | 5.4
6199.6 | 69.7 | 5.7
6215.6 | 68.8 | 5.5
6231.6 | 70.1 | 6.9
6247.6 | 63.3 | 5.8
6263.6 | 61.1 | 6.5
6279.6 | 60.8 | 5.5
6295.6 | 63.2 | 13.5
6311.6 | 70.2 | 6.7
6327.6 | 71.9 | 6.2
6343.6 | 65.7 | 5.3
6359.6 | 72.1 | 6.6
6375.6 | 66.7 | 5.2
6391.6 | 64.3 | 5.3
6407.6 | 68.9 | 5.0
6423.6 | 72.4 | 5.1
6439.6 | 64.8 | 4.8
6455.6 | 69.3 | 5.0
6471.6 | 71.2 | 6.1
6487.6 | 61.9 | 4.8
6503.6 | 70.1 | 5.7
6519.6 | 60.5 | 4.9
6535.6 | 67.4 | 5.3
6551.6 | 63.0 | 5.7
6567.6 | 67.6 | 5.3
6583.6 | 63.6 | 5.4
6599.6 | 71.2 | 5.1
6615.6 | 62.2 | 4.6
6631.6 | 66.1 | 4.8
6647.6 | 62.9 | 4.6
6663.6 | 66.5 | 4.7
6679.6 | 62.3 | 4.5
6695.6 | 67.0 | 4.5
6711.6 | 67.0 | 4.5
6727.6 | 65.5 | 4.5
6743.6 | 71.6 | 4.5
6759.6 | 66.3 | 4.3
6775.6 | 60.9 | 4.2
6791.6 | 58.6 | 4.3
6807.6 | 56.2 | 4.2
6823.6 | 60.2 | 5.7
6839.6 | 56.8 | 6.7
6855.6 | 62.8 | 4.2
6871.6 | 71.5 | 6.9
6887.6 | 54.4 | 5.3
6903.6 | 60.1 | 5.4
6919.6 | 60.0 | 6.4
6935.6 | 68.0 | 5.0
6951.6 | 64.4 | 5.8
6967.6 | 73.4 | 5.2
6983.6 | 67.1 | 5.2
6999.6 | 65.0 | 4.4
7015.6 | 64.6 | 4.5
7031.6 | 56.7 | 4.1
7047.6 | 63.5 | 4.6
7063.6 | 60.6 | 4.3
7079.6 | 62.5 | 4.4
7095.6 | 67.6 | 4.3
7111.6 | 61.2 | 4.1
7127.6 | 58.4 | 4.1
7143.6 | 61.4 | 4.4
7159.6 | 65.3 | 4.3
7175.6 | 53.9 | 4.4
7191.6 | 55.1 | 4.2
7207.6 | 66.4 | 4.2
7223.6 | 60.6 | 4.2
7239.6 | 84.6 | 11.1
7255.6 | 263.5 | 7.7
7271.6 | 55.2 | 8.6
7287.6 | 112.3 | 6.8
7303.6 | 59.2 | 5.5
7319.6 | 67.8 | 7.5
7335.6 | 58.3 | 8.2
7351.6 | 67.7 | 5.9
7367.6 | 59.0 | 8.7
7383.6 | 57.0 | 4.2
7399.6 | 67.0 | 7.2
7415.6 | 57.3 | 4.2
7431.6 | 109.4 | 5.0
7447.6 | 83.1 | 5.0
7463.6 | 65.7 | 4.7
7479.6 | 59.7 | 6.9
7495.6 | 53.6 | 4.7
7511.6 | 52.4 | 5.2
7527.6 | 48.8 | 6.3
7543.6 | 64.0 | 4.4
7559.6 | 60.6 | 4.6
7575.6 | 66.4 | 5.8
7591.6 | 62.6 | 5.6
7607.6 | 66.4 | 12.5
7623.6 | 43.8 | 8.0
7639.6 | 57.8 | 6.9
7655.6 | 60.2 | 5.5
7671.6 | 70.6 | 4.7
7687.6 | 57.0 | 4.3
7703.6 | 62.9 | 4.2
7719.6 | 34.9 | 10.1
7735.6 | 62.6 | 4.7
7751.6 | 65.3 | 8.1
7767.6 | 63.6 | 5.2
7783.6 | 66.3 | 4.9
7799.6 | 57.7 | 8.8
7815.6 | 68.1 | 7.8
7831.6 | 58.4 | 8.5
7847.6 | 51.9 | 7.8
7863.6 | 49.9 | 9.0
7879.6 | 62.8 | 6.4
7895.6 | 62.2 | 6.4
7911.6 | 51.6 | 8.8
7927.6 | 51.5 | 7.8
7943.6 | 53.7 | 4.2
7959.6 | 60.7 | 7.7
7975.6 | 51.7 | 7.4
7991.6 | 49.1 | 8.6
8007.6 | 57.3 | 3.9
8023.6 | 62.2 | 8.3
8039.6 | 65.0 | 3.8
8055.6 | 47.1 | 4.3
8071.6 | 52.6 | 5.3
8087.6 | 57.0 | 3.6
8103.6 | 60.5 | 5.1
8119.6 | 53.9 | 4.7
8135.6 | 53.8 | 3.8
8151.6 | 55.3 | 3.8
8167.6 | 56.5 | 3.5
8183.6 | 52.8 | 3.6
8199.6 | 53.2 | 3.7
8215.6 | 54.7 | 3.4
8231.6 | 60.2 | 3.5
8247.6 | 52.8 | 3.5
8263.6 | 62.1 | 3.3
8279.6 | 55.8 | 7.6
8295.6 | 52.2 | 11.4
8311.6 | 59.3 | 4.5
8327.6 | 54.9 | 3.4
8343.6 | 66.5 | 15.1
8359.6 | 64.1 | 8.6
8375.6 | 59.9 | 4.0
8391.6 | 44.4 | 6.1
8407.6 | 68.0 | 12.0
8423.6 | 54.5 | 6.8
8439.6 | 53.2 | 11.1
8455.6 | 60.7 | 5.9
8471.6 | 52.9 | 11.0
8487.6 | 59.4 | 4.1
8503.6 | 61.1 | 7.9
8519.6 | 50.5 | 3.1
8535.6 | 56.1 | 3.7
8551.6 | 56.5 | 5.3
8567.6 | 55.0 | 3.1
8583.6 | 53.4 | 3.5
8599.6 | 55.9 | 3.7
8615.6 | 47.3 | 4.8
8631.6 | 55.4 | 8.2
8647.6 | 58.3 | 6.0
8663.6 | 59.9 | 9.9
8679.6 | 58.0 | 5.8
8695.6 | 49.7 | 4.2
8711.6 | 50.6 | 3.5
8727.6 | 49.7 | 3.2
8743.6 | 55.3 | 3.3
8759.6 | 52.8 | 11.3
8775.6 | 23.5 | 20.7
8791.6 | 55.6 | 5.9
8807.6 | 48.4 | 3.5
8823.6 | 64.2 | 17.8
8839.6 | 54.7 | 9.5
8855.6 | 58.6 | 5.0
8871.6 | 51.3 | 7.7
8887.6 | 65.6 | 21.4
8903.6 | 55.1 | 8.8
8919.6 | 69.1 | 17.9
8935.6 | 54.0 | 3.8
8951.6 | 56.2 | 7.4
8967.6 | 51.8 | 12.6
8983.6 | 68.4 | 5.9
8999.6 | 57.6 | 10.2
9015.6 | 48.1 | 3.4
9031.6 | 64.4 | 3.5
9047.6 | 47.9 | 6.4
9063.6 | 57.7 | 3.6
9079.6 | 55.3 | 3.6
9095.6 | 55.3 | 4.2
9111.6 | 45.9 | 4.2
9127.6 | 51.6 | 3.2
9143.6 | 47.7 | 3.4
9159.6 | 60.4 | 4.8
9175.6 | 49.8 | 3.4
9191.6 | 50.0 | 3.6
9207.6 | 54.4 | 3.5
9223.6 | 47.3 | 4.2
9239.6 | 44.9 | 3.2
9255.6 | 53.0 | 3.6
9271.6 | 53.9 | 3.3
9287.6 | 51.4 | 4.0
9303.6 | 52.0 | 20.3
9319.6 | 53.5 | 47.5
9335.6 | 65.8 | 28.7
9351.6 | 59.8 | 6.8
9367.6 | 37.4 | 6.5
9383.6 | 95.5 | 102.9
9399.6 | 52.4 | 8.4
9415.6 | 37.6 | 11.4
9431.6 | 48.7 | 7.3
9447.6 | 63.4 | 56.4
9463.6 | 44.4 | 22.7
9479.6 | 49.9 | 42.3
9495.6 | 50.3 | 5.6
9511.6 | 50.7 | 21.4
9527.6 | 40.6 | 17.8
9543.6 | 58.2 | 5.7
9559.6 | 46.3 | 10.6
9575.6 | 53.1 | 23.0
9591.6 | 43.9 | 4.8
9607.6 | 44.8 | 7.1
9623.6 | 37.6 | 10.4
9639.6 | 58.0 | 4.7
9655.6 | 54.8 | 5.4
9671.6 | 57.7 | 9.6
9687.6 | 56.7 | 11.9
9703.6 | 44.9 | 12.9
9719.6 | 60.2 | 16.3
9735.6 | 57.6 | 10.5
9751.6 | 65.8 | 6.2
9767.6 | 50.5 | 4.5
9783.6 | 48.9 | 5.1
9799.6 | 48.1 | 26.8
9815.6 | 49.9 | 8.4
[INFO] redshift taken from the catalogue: 0.106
